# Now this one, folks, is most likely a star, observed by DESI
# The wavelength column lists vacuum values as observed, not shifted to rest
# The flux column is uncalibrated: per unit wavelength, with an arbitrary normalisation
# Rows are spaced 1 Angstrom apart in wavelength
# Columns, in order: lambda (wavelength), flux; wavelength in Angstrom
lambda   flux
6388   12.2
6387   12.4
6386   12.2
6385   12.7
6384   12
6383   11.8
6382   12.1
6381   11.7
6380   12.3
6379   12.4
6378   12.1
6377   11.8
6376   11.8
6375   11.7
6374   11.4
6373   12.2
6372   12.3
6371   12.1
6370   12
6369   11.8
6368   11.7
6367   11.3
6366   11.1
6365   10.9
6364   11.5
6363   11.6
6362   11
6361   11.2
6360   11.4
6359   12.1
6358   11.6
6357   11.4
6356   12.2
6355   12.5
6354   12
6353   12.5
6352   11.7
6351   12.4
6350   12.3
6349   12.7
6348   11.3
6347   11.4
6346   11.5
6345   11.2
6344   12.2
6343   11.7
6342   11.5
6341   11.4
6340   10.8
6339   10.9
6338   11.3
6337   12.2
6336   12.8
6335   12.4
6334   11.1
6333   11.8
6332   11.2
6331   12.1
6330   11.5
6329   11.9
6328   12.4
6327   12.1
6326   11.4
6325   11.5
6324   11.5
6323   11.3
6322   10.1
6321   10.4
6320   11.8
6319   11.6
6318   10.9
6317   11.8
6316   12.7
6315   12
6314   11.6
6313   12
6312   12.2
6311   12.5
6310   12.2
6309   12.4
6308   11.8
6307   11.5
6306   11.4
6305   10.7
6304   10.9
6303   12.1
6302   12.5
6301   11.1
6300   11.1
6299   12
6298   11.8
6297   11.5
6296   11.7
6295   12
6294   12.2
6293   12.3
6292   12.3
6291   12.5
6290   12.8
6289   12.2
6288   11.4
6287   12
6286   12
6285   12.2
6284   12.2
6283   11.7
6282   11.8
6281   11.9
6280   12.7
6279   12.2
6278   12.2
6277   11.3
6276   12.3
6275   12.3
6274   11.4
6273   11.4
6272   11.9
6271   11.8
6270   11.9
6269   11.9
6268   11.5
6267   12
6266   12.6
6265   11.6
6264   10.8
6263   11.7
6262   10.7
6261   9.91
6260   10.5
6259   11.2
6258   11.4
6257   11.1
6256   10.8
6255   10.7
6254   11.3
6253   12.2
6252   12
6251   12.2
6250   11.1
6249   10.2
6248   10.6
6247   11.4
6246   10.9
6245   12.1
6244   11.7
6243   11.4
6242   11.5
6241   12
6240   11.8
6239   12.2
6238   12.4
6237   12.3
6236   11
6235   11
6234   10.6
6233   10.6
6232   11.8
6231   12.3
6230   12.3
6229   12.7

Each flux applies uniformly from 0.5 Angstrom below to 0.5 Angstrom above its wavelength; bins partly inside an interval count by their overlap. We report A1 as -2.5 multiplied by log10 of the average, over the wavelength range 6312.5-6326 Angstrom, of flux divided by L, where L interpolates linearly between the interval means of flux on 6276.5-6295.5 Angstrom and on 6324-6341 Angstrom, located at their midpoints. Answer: 0.03 mag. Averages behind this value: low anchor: 12.1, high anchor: 11.7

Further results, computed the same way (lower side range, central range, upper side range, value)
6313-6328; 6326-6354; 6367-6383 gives -0.01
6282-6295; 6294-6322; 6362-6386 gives 0.03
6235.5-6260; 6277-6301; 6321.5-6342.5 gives -0.04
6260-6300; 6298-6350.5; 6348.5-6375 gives 0.01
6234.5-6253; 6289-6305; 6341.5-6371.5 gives -0.02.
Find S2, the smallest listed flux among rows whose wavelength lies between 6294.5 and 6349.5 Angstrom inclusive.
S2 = 10.1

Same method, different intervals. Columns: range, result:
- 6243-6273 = 9.91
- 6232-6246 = 10.6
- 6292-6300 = 11.1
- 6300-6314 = 10.7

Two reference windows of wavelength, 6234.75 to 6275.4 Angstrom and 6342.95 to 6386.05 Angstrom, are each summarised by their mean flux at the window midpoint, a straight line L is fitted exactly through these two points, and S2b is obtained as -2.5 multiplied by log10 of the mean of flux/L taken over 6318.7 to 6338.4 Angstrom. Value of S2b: 0.009 mag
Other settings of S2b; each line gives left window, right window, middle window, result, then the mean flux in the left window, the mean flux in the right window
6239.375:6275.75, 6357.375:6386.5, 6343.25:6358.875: -0.02 mag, 11.4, 11.8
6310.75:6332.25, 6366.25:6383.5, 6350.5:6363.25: 0.00 mag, 11.7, 11.9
